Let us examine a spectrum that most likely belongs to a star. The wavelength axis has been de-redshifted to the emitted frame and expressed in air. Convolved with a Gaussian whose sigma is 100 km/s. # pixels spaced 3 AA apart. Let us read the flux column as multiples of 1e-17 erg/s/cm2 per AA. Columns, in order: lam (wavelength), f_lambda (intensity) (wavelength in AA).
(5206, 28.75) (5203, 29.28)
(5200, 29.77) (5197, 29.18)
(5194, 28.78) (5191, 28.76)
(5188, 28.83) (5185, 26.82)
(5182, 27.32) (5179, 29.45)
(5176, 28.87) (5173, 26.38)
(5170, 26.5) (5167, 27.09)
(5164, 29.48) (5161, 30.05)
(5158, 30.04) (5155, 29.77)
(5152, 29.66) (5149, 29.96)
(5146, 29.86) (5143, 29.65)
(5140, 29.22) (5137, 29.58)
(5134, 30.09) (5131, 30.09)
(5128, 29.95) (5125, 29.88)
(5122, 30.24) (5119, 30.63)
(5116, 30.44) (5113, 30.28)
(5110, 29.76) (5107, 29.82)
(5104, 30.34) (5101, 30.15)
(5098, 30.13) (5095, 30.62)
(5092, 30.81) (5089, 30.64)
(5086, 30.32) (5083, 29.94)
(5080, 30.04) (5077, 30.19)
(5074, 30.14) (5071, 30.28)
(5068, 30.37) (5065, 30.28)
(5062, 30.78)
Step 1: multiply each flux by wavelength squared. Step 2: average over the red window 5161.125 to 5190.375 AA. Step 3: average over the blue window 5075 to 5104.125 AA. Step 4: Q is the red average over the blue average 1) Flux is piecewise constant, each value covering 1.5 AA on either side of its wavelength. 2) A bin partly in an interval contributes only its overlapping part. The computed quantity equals 1.0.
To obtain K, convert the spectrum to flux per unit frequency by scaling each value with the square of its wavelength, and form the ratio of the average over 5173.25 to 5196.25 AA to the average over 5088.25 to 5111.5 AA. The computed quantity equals 1.0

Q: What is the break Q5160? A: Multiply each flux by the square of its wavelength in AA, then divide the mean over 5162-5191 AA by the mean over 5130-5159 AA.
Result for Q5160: 0.9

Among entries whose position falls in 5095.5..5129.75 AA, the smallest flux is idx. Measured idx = 29.76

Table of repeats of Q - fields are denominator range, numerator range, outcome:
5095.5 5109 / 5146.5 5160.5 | 1.01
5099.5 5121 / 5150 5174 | 0.97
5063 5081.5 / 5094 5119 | 1.01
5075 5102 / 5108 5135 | 1.01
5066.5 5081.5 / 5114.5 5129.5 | 1.02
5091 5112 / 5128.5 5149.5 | 1.00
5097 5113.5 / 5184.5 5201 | 0.99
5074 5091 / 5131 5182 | 0.99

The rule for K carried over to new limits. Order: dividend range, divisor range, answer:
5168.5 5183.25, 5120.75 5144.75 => 0.94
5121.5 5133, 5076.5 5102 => 1.00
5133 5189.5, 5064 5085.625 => 0.99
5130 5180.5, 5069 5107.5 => 0.99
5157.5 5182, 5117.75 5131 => 0.96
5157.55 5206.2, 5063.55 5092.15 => 0.98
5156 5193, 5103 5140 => 0.96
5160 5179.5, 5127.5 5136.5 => 0.95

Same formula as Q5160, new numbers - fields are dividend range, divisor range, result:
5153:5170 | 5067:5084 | 1.00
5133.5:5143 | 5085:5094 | 0.99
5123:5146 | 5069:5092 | 1.01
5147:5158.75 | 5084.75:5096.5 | 1.00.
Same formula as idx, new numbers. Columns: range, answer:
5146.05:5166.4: 29.48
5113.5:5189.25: 26.38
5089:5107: 29.82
